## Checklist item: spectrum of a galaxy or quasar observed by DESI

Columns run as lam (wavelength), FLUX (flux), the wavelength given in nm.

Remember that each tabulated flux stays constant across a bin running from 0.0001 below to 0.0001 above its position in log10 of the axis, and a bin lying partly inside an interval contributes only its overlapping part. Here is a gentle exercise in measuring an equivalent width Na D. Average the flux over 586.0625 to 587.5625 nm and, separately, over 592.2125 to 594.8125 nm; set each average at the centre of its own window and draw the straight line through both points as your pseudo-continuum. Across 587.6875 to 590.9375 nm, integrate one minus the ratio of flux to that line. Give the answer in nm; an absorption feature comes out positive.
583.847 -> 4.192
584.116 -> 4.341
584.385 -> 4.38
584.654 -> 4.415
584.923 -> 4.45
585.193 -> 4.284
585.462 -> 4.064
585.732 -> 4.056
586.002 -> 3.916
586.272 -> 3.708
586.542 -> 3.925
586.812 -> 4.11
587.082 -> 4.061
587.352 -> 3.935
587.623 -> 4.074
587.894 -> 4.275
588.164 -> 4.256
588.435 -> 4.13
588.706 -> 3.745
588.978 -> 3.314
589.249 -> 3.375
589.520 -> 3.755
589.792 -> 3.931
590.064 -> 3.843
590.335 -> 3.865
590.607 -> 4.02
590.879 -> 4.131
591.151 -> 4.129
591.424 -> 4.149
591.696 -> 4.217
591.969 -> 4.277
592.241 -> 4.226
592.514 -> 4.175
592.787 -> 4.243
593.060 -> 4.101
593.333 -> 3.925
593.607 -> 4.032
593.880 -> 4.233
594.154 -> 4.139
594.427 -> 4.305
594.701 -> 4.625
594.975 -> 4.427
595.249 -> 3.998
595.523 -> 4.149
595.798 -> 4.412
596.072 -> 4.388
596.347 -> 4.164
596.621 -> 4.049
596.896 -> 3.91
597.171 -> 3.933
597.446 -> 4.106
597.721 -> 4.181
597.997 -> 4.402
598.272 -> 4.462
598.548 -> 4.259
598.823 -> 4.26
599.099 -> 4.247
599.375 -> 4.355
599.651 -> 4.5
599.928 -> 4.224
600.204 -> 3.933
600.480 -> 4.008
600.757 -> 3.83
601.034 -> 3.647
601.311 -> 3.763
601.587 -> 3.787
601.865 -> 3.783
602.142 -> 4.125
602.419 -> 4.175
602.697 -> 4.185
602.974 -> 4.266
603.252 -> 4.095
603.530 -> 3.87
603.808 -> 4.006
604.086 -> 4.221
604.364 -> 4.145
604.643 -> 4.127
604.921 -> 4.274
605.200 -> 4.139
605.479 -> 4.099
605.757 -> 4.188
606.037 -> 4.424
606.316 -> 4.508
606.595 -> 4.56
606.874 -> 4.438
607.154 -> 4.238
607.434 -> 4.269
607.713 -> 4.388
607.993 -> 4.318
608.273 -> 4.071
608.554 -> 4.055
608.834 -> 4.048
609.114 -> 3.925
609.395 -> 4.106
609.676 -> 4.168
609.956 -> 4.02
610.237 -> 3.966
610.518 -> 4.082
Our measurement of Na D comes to 0.13 nm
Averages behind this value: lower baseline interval 3.95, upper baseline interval 4.19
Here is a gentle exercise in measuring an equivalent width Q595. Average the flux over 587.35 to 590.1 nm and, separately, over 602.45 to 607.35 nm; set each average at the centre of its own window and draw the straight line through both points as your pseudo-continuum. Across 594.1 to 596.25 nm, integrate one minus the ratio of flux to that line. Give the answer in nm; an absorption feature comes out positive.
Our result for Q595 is -0.159 nm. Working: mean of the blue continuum 3.87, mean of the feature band 4.31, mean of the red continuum 4.22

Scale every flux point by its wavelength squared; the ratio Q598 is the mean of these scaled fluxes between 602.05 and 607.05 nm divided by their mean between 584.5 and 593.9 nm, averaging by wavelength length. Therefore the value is 1.1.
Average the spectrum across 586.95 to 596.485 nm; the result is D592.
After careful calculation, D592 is 4.09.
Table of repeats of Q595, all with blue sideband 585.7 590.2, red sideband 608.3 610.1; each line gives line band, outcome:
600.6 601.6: 0.06 nm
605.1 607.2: -0.16 nm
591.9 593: -0.08 nm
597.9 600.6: -0.19 nm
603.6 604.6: -0.02 nm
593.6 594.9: -0.12 nm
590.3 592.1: -0.09 nm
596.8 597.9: -0.02 nm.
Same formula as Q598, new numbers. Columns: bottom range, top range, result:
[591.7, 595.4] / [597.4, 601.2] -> 1.01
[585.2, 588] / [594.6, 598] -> 1.08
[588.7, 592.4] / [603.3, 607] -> 1.13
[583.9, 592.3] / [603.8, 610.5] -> 1.11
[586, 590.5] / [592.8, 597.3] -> 1.10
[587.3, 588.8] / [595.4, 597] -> 1.05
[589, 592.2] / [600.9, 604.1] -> 1.05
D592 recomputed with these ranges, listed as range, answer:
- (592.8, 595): 4.21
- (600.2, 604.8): 4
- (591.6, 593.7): 4.15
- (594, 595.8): 4.28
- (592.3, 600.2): 4.22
